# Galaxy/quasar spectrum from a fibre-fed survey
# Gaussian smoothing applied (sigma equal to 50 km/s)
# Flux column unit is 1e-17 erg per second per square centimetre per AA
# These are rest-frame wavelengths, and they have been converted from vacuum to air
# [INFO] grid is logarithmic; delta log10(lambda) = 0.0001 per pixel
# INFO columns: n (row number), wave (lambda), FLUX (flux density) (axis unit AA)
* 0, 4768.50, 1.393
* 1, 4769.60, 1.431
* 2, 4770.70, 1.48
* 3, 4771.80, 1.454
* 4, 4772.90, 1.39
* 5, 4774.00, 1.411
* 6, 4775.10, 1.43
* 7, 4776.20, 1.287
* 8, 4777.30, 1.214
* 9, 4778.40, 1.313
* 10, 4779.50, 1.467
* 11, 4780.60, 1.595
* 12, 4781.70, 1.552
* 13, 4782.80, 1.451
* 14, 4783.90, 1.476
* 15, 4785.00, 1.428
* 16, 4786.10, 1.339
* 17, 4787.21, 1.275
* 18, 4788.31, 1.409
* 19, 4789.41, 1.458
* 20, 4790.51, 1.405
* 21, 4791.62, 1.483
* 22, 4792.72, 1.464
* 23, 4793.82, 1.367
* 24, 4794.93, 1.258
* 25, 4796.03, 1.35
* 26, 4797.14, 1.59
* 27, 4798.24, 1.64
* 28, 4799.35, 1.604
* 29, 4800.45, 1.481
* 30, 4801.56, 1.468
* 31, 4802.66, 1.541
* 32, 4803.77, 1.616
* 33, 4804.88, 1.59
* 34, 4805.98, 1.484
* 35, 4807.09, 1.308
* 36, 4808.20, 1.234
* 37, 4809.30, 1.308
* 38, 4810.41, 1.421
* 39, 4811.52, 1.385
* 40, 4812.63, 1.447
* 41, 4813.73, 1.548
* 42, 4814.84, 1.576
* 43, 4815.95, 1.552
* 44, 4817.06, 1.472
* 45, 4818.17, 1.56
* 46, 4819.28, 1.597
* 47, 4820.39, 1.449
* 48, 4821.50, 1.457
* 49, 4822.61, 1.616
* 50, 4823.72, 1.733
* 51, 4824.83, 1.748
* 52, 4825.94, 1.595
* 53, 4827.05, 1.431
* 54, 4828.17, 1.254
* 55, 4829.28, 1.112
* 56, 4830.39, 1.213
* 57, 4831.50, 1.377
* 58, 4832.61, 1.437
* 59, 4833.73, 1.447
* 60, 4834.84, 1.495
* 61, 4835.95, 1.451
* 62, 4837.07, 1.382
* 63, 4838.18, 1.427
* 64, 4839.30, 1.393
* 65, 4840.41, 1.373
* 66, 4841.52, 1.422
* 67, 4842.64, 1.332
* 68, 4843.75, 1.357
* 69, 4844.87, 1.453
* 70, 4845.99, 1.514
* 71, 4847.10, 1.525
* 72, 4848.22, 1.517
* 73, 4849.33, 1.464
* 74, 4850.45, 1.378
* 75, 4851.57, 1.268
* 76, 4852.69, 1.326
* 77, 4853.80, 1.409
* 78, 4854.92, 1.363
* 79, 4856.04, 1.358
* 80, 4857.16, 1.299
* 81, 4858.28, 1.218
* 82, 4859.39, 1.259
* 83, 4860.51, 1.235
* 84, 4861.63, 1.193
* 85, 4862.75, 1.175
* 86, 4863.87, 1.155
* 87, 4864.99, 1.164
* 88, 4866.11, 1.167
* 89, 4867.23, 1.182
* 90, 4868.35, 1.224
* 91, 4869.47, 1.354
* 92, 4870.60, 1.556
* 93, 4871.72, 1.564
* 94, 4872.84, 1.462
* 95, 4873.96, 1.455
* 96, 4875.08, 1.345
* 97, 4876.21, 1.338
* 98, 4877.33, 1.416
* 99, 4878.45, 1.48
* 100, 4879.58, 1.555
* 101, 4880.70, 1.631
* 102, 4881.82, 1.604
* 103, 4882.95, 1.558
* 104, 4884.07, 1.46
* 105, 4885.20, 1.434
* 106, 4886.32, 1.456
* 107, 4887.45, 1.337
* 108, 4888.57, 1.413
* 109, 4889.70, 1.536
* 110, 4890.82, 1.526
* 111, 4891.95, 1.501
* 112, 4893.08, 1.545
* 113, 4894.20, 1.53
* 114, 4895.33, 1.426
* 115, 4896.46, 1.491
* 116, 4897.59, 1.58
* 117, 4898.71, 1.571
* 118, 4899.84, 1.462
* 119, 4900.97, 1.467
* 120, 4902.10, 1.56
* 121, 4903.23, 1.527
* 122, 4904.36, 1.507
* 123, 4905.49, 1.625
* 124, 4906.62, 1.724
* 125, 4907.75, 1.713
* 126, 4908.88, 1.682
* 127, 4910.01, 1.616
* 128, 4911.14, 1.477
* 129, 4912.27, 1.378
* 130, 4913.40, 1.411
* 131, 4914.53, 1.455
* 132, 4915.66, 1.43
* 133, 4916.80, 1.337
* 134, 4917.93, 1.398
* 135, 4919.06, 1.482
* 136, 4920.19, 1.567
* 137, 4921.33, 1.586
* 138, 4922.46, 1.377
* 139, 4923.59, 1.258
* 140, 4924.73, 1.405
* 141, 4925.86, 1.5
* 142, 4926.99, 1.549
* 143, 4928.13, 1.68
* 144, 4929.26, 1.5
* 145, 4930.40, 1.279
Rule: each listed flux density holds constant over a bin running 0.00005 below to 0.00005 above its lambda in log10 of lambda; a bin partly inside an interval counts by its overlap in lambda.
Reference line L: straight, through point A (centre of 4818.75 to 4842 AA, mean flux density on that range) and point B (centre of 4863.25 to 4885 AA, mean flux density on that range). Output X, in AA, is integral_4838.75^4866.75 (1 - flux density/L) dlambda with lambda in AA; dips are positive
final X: 1.8 AA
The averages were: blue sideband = 1.45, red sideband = 1.4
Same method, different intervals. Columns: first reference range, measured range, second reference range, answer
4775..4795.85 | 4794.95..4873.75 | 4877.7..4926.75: 1.6 AA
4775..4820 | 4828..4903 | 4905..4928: 3.9 AA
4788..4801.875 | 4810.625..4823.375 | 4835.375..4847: -0.7 AA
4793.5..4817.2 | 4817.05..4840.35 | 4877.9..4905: 0.3 AA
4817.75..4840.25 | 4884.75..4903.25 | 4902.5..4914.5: 0.6 AA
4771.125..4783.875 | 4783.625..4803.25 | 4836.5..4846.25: -0.5 AA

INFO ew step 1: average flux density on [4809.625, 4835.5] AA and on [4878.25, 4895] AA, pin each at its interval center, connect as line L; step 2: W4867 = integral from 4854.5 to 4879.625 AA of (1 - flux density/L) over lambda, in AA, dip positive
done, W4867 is 2.9 AA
